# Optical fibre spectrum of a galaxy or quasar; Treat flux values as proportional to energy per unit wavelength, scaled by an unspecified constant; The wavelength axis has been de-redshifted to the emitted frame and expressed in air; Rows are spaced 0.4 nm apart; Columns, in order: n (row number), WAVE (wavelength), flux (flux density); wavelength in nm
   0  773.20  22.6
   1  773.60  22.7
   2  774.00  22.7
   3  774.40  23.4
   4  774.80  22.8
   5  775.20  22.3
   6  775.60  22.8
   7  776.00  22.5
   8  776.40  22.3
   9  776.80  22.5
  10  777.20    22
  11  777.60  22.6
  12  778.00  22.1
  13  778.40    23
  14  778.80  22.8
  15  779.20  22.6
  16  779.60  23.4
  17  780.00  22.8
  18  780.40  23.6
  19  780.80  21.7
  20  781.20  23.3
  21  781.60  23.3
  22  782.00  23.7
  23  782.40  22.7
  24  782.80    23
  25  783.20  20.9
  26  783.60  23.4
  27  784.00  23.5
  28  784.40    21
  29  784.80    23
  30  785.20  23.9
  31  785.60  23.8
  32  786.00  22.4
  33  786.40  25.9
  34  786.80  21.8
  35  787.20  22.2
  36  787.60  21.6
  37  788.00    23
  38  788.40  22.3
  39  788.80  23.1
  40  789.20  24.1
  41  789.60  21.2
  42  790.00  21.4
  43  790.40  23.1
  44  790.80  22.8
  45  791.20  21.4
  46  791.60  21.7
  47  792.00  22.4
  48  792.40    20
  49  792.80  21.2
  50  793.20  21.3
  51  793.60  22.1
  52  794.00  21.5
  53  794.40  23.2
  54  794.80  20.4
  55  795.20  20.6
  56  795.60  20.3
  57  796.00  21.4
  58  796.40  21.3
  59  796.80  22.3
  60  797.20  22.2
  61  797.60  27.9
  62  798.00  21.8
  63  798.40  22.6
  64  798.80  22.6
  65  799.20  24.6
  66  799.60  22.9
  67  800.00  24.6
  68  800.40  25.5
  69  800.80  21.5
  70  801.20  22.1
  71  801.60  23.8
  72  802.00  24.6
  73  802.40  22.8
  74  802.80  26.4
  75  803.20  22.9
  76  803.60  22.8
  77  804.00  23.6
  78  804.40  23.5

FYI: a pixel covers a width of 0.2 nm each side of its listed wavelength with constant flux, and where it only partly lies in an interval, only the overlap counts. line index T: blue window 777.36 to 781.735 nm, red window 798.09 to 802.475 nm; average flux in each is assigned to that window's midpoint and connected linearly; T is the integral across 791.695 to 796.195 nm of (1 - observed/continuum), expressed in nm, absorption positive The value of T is 0.37 nm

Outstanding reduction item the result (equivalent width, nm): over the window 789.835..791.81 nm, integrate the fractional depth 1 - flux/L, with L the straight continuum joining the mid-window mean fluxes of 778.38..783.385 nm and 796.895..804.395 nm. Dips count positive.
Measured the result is 0.096 nm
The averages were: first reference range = 22.8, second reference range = 23.6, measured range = 22.1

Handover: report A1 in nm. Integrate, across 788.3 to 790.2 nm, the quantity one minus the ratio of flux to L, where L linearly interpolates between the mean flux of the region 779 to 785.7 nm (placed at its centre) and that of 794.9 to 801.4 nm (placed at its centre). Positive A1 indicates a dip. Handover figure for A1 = 0.03 nm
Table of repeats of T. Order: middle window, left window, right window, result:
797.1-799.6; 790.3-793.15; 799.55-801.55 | -0.07 nm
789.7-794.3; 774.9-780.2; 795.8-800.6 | 0.27 nm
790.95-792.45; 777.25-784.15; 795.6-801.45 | 0.09 nm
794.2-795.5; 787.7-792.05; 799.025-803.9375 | 0.09 nm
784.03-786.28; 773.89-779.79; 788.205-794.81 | -0.07 nm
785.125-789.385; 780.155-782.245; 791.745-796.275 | -0.16 nm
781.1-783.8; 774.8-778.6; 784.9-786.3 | 0.03 nm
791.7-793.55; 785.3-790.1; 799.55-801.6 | 0.14 nm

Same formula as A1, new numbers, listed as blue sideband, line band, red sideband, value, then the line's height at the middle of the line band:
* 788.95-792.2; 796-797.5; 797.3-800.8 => 0.075 nm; 23.4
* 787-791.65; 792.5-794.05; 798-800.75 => 0.094 nm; 22.8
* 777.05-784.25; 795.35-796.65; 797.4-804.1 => 0.136 nm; 23.5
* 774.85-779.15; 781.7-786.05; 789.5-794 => -0.147 nm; 22.1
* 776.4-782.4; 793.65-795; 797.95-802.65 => 0.085 nm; 23.2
